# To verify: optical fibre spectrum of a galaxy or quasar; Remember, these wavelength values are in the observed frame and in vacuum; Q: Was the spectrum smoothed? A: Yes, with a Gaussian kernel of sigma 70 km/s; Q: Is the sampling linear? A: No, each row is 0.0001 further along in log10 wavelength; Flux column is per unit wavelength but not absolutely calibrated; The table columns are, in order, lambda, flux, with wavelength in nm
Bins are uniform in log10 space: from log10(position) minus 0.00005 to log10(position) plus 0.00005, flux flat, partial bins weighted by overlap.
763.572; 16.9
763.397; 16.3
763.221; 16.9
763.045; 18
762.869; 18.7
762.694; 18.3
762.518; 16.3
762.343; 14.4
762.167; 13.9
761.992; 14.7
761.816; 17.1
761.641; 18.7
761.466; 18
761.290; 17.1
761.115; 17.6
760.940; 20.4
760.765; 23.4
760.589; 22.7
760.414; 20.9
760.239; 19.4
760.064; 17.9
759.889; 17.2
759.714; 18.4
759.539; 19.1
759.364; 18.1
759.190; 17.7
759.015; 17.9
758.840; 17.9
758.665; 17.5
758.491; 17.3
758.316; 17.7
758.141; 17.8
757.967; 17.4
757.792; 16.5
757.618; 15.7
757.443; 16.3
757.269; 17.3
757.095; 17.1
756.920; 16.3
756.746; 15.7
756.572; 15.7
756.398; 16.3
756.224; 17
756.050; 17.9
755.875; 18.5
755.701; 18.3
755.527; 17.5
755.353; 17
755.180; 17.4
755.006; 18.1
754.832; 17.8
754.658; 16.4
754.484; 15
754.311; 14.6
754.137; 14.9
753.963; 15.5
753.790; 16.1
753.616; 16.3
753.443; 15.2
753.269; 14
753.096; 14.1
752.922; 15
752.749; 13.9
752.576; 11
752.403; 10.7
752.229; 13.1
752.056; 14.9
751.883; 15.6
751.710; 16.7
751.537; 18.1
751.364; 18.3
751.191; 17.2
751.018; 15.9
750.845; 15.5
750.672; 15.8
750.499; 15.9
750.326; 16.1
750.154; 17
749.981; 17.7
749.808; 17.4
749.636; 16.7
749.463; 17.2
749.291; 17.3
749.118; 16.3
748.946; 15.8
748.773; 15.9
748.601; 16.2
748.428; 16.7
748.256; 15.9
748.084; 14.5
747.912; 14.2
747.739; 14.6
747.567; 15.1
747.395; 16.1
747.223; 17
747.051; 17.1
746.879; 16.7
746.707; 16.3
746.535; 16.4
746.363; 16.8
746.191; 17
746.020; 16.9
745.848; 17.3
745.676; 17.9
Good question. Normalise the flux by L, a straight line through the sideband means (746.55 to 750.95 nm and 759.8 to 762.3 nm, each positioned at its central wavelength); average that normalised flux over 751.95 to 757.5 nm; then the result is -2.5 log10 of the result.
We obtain 0.10 mag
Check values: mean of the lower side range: 16.2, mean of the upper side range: 18.4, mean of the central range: 15.8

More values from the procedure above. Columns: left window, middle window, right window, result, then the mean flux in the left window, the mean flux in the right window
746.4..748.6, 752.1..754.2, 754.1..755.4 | 0.16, 15.9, 16.4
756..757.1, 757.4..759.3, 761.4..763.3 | -0.04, 16.5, 16.8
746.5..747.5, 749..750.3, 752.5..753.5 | -0.11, 16.6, 13.9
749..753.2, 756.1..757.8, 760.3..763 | 0.04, 15.7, 18.2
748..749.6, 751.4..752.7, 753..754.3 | 0.08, 16.2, 15.1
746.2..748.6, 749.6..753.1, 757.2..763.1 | 0.07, 16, 17.9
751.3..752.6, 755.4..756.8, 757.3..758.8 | -0.05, 14.9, 17.1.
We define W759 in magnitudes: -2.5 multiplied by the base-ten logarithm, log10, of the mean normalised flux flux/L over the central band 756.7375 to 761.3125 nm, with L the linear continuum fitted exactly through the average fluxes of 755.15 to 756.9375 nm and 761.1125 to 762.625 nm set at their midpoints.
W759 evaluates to -0.09 mag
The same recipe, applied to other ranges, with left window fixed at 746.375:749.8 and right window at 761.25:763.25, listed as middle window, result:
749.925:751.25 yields 0.00 mag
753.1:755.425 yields 0.03 mag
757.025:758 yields 0.00 mag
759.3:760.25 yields -0.10 mag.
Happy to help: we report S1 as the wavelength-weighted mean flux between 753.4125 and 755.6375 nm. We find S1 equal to 16.3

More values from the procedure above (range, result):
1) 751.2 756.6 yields 15.9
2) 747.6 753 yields 15.7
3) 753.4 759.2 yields 16.8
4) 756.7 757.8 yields 16.4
